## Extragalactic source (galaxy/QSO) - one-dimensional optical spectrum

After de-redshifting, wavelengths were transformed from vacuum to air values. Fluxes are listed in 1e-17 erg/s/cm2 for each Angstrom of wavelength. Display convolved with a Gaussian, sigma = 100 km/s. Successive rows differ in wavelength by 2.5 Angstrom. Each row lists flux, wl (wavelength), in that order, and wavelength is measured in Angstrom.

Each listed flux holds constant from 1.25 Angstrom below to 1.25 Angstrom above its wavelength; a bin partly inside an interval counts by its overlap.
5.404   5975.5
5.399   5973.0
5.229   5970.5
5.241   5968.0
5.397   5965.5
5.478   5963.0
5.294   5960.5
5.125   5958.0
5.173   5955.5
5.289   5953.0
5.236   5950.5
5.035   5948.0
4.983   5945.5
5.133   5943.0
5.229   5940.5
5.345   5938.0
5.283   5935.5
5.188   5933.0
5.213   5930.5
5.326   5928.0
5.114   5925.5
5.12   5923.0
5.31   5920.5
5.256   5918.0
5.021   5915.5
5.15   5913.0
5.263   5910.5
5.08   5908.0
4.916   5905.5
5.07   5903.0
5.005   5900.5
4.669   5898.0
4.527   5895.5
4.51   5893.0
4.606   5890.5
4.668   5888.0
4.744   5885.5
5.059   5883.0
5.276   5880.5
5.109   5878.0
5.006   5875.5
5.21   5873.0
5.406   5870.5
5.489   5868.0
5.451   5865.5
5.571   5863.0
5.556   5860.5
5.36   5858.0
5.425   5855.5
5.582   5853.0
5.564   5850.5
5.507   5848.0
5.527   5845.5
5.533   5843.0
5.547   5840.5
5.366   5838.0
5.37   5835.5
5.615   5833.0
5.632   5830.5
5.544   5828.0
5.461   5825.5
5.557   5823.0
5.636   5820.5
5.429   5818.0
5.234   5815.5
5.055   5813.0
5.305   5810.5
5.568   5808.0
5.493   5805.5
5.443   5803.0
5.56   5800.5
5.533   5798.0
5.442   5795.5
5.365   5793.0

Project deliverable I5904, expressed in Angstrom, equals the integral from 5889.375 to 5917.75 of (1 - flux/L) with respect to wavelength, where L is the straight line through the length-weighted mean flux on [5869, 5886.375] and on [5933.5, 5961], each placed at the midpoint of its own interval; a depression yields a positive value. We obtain 1.35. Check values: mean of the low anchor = 5.13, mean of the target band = 4.91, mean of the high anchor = 5.19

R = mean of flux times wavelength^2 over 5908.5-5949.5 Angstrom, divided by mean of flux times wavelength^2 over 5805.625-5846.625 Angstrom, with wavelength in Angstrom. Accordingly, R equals 0.98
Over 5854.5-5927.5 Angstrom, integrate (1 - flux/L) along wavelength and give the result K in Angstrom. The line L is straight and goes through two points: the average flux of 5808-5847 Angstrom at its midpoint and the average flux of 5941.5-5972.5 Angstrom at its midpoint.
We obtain 3.3 Angstrom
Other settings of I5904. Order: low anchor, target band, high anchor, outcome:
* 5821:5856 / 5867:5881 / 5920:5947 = 0.4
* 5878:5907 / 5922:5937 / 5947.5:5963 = -0.4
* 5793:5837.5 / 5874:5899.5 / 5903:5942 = 2.2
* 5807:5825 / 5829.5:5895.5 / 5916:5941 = 0.6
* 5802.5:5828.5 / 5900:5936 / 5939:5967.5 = 0.8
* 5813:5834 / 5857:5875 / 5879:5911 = -1.1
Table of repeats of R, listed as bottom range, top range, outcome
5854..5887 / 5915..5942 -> 1.01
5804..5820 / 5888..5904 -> 0.91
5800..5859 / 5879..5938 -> 0.94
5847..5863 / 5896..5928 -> 0.94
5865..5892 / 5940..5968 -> 1.05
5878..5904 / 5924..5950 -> 1.09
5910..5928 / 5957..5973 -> 1.04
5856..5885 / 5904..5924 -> 0.98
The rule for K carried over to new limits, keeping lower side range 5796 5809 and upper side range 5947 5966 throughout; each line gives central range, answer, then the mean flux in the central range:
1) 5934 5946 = 0.2 Angstrom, 5.21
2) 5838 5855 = -0.3 Angstrom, 5.53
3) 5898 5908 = 0.7 Angstrom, 4.97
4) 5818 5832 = -0.2 Angstrom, 5.55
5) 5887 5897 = 1.5 Angstrom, 4.58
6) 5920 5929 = 0.2 Angstrom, 5.21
